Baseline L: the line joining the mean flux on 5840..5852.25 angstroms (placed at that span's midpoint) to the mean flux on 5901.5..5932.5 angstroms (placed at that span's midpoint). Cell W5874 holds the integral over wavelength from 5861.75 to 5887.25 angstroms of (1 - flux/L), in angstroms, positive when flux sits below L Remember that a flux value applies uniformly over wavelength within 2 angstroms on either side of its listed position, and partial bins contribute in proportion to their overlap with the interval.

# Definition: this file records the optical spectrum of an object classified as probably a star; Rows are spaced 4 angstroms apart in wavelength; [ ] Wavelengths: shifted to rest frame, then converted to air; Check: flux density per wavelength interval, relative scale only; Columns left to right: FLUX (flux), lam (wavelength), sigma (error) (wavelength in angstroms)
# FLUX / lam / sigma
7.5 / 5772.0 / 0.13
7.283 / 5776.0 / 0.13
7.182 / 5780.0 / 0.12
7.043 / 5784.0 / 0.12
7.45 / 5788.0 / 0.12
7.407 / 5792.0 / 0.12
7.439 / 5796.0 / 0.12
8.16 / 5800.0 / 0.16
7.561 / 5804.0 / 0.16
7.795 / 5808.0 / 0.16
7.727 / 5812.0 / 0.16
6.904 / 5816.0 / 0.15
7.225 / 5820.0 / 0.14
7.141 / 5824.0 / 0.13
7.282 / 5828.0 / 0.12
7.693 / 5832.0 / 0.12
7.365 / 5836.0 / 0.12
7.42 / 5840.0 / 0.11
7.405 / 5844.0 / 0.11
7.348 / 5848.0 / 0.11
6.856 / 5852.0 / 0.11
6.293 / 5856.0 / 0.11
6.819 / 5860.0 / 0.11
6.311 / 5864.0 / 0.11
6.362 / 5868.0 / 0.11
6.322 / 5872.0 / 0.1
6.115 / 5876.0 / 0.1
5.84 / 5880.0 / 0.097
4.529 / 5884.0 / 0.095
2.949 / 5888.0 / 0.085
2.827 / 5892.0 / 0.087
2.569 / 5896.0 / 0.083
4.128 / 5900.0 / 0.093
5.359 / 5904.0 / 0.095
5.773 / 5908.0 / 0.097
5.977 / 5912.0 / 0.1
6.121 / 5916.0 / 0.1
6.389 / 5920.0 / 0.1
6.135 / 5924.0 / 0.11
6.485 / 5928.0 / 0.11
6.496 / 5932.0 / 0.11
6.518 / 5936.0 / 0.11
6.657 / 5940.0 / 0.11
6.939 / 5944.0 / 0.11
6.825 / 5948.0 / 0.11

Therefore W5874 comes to 3.84 angstroms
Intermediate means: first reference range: 7.29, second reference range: 6.04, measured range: 5.78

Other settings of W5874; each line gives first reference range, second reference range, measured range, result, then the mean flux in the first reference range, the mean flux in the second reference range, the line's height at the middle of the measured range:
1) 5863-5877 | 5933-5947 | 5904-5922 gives 1.5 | 6.29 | 6.7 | 6.54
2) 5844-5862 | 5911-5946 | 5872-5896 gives 8.1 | 6.89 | 6.43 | 6.7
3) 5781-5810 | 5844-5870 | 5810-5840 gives -0.8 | 7.54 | 6.72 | 7.15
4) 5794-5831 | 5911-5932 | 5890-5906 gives 6.9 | 7.48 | 6.26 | 6.52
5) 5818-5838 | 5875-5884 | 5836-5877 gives -2.4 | 7.34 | 5.64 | 6.4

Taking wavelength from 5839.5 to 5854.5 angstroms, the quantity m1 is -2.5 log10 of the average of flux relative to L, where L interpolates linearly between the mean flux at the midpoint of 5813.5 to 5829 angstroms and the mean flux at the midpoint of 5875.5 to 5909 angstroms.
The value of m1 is -0.18 mag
